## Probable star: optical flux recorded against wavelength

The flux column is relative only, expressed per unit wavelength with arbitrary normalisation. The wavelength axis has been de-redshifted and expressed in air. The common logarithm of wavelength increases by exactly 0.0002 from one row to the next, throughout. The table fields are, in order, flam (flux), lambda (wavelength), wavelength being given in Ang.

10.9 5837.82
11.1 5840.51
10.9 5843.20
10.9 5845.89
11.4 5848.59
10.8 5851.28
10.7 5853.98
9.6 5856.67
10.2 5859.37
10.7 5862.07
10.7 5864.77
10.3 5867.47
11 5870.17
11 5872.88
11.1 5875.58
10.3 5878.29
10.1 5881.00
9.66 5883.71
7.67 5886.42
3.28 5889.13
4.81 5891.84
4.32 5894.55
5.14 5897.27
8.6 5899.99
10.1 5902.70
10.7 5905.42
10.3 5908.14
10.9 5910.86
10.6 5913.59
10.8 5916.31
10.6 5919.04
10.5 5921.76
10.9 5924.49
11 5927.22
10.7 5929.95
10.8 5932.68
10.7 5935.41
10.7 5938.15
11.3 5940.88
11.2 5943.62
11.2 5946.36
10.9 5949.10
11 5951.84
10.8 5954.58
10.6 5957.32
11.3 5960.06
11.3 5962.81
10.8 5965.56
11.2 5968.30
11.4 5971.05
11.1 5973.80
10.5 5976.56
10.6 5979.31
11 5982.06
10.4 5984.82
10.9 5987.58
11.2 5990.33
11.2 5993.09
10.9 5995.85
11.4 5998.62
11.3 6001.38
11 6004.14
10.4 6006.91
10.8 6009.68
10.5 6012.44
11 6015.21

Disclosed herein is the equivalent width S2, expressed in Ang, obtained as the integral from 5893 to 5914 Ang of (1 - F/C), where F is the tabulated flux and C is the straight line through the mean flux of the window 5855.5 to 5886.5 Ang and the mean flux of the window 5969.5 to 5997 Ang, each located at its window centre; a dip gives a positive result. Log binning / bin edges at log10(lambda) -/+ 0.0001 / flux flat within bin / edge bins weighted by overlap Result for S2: 3.5 Ang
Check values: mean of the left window 10.3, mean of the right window 10.9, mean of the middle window 8.72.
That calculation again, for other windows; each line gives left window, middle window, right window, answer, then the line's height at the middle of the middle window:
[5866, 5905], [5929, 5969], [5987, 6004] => -3.8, 10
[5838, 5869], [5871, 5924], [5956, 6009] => 8.6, 10.8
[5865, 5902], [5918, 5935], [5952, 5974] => -1.6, 9.82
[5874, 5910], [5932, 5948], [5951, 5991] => -1.8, 9.87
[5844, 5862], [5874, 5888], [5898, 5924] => 1.0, 10.4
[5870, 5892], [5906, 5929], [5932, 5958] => -1.5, 10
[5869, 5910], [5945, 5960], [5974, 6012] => -1.4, 9.98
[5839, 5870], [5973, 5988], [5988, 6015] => 0.3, 10.9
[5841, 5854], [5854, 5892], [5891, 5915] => 1.4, 9.82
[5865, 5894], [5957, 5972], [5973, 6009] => -1.0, 10.4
